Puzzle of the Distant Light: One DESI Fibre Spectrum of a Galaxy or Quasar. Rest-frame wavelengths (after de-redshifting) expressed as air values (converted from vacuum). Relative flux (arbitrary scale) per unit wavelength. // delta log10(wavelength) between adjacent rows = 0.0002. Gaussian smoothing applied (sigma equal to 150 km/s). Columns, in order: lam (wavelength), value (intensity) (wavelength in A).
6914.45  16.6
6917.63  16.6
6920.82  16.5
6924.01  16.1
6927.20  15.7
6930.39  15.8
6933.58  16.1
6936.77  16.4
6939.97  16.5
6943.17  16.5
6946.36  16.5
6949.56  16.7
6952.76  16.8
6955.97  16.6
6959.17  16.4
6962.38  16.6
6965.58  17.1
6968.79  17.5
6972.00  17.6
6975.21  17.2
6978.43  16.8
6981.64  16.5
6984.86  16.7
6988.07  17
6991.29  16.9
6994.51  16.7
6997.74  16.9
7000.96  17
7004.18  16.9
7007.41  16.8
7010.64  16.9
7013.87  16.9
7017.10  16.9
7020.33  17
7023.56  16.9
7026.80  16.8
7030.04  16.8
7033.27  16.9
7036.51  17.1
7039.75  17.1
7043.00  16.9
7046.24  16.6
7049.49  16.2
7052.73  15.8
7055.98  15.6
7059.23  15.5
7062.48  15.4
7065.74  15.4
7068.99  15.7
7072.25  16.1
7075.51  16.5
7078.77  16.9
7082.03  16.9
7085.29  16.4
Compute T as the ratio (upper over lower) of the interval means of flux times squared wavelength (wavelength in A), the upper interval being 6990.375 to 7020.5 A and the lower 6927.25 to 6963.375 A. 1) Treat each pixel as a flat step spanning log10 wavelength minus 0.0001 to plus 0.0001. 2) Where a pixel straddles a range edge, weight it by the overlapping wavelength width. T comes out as 1.05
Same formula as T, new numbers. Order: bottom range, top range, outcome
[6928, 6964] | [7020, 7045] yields 1.06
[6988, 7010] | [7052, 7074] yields 0.94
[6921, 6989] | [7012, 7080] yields 1.01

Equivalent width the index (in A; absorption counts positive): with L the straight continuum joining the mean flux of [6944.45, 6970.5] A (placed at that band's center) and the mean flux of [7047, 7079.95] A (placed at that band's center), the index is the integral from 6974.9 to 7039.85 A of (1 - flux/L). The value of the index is -2.0 A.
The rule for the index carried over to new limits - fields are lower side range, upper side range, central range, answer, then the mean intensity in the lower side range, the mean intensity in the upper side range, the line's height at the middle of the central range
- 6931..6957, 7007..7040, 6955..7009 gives -0.7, 16.5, 16.9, 16.7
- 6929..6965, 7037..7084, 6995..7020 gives -0.9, 16.5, 16.2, 16.3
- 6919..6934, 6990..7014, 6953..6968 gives -0.3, 16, 16.9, 16.4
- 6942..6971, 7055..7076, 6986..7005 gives -0.6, 16.8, 15.7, 16.4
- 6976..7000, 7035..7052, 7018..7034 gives -0.1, 16.8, 16.7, 16.8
